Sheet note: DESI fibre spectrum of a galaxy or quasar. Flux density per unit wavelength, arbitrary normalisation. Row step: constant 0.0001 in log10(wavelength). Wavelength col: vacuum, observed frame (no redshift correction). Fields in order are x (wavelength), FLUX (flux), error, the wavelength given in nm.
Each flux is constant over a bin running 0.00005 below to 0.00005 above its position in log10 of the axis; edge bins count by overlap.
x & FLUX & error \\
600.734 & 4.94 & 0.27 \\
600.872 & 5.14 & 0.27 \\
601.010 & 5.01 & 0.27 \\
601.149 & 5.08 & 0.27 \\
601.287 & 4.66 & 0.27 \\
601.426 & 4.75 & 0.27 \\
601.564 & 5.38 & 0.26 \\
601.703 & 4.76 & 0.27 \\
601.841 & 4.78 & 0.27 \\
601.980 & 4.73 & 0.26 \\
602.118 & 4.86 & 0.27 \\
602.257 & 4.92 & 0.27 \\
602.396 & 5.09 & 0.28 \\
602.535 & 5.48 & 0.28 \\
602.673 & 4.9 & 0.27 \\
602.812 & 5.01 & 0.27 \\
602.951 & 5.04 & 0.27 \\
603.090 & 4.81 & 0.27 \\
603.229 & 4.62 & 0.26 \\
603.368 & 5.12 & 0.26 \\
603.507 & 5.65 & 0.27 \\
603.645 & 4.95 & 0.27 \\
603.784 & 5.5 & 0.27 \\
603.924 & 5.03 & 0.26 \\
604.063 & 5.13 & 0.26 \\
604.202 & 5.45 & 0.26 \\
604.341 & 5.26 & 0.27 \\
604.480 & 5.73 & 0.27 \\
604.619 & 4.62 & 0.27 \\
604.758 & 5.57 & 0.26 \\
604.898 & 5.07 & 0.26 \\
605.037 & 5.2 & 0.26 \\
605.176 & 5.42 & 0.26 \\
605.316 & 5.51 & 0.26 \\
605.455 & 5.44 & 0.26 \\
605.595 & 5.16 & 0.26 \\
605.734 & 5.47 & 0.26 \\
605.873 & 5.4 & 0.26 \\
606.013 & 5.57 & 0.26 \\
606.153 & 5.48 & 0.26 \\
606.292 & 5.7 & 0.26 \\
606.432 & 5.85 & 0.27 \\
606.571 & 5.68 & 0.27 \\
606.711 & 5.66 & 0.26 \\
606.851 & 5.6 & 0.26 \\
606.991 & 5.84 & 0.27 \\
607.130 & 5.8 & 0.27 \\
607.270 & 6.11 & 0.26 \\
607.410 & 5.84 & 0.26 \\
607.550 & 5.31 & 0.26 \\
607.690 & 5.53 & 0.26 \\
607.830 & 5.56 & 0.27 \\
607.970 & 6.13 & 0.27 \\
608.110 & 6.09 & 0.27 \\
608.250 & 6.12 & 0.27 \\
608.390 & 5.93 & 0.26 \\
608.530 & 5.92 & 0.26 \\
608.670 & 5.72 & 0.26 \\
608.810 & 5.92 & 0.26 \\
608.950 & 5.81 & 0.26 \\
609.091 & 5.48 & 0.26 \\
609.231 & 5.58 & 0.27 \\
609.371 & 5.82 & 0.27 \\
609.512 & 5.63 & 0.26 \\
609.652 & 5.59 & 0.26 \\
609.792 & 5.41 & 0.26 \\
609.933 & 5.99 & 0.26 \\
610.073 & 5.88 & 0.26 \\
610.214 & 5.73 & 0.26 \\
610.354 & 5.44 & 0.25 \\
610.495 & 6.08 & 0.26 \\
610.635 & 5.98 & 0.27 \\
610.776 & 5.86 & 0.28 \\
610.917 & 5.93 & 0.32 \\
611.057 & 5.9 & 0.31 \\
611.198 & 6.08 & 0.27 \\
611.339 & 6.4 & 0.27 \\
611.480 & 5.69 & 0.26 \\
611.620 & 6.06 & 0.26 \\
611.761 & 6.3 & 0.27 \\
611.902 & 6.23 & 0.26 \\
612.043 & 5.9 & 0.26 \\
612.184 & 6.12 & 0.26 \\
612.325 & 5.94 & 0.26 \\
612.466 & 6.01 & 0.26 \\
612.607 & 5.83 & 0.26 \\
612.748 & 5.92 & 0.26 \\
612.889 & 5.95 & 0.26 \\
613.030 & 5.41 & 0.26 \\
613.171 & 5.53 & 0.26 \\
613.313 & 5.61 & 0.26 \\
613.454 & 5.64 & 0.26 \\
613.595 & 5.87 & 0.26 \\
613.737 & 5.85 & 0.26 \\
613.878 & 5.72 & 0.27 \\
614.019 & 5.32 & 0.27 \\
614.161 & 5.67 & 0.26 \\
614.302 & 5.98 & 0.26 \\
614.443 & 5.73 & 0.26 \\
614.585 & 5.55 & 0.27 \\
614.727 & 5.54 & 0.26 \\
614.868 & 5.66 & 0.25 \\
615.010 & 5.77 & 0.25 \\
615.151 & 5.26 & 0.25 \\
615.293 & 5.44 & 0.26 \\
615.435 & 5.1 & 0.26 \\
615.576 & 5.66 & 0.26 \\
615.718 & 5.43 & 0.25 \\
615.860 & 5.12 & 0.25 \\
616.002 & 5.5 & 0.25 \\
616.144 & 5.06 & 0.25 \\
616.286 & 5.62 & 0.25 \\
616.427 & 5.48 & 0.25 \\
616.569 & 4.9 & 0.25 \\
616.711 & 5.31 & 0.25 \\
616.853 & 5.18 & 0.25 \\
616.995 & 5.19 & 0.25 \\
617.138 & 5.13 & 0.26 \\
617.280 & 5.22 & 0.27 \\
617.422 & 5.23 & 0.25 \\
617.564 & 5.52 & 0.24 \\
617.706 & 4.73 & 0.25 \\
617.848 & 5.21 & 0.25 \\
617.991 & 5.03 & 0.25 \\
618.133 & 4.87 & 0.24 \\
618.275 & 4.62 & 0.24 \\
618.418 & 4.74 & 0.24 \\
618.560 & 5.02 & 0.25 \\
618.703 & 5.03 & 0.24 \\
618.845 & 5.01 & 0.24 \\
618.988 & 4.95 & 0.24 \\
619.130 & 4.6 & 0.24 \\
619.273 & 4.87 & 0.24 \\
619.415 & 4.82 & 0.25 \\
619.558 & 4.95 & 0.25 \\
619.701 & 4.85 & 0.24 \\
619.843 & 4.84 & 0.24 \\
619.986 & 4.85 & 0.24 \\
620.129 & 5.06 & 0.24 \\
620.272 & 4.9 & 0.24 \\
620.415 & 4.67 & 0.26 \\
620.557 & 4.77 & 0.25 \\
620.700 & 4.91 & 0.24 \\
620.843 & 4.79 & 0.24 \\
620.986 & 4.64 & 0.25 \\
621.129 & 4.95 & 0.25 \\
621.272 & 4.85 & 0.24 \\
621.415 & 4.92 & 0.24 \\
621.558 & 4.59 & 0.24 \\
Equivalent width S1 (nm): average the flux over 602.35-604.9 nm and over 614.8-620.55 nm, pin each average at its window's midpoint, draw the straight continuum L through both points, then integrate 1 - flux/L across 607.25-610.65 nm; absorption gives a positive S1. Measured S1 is -0.42 nm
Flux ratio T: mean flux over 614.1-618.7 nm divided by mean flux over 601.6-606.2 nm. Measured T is 1.0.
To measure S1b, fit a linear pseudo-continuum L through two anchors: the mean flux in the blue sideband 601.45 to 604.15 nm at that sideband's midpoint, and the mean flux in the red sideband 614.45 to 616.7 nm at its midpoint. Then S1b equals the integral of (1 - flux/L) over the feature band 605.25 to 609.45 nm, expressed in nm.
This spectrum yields -0.430 nm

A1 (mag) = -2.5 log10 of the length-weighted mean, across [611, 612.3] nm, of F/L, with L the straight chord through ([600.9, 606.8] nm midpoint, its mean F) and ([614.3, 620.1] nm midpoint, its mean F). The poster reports -0.17 mag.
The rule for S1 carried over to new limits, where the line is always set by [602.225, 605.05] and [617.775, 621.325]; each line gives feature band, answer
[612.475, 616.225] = -0.47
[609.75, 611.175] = -0.23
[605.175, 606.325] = -0.08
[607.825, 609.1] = -0.21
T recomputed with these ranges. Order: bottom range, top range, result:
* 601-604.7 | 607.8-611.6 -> 1.16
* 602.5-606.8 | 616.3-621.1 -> 0.94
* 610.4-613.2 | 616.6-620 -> 0.84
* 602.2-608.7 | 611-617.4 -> 1.03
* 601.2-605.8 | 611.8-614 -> 1.14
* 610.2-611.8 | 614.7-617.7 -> 0.90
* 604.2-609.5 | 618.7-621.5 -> 0.86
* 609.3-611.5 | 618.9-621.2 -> 0.83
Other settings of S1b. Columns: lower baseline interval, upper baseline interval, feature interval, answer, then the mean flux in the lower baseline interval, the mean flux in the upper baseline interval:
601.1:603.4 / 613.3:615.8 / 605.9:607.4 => -0.160 nm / 4.94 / 5.6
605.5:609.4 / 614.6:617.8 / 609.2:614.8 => -0.312 nm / 5.71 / 5.32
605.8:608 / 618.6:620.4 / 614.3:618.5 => -0.161 nm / 5.68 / 4.89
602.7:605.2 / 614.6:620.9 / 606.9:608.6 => -0.229 nm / 5.17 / 5.1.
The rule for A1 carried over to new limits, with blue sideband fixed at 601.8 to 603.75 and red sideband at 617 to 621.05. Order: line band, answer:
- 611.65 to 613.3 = -0.19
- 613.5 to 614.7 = -0.15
